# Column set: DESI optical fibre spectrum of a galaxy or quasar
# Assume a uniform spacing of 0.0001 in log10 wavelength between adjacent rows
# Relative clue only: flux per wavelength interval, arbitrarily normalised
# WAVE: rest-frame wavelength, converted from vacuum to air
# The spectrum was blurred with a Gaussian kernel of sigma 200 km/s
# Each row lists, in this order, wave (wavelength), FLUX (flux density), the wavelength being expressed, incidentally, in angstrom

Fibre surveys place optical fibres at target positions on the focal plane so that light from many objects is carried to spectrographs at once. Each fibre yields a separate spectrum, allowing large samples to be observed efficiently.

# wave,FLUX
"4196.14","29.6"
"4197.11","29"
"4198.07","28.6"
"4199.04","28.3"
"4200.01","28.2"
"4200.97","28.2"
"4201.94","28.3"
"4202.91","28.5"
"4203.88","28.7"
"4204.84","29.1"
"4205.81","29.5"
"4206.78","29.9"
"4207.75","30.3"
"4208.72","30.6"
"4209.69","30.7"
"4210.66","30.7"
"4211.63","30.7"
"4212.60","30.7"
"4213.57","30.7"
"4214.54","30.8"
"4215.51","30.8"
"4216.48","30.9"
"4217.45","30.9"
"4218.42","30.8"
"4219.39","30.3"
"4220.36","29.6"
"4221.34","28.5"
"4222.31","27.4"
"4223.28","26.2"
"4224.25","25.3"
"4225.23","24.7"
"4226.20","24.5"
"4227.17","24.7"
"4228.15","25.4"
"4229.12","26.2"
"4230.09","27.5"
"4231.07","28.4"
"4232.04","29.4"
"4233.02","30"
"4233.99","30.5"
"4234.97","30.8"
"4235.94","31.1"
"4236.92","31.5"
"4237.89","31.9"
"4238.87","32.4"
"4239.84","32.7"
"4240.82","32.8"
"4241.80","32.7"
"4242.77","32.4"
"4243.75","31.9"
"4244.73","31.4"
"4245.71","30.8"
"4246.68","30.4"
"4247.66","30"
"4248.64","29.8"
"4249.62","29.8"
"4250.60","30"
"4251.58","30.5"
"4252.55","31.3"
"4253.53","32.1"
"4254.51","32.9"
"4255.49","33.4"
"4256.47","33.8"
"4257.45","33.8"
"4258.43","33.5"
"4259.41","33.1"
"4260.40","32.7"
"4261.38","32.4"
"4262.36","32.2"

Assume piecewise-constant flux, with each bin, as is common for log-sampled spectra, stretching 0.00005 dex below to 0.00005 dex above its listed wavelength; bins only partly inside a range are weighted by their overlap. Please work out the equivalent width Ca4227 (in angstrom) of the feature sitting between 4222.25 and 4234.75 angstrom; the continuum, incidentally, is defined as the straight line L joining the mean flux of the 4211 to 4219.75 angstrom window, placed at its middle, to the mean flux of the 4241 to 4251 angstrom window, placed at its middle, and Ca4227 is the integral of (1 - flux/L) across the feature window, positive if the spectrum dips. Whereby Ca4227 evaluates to 1.6 angstrom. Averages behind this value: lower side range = 30.8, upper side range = 31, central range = 27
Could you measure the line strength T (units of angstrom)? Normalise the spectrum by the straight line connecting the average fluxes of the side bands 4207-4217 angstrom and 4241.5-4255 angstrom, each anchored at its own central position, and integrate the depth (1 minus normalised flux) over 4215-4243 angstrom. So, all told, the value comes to 1.4 angstrom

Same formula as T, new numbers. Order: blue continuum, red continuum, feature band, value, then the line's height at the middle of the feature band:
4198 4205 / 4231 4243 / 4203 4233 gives 1.0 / 29.8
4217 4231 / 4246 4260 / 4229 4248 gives -0.8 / 29.5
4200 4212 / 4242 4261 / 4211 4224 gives 0.1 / 30.1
